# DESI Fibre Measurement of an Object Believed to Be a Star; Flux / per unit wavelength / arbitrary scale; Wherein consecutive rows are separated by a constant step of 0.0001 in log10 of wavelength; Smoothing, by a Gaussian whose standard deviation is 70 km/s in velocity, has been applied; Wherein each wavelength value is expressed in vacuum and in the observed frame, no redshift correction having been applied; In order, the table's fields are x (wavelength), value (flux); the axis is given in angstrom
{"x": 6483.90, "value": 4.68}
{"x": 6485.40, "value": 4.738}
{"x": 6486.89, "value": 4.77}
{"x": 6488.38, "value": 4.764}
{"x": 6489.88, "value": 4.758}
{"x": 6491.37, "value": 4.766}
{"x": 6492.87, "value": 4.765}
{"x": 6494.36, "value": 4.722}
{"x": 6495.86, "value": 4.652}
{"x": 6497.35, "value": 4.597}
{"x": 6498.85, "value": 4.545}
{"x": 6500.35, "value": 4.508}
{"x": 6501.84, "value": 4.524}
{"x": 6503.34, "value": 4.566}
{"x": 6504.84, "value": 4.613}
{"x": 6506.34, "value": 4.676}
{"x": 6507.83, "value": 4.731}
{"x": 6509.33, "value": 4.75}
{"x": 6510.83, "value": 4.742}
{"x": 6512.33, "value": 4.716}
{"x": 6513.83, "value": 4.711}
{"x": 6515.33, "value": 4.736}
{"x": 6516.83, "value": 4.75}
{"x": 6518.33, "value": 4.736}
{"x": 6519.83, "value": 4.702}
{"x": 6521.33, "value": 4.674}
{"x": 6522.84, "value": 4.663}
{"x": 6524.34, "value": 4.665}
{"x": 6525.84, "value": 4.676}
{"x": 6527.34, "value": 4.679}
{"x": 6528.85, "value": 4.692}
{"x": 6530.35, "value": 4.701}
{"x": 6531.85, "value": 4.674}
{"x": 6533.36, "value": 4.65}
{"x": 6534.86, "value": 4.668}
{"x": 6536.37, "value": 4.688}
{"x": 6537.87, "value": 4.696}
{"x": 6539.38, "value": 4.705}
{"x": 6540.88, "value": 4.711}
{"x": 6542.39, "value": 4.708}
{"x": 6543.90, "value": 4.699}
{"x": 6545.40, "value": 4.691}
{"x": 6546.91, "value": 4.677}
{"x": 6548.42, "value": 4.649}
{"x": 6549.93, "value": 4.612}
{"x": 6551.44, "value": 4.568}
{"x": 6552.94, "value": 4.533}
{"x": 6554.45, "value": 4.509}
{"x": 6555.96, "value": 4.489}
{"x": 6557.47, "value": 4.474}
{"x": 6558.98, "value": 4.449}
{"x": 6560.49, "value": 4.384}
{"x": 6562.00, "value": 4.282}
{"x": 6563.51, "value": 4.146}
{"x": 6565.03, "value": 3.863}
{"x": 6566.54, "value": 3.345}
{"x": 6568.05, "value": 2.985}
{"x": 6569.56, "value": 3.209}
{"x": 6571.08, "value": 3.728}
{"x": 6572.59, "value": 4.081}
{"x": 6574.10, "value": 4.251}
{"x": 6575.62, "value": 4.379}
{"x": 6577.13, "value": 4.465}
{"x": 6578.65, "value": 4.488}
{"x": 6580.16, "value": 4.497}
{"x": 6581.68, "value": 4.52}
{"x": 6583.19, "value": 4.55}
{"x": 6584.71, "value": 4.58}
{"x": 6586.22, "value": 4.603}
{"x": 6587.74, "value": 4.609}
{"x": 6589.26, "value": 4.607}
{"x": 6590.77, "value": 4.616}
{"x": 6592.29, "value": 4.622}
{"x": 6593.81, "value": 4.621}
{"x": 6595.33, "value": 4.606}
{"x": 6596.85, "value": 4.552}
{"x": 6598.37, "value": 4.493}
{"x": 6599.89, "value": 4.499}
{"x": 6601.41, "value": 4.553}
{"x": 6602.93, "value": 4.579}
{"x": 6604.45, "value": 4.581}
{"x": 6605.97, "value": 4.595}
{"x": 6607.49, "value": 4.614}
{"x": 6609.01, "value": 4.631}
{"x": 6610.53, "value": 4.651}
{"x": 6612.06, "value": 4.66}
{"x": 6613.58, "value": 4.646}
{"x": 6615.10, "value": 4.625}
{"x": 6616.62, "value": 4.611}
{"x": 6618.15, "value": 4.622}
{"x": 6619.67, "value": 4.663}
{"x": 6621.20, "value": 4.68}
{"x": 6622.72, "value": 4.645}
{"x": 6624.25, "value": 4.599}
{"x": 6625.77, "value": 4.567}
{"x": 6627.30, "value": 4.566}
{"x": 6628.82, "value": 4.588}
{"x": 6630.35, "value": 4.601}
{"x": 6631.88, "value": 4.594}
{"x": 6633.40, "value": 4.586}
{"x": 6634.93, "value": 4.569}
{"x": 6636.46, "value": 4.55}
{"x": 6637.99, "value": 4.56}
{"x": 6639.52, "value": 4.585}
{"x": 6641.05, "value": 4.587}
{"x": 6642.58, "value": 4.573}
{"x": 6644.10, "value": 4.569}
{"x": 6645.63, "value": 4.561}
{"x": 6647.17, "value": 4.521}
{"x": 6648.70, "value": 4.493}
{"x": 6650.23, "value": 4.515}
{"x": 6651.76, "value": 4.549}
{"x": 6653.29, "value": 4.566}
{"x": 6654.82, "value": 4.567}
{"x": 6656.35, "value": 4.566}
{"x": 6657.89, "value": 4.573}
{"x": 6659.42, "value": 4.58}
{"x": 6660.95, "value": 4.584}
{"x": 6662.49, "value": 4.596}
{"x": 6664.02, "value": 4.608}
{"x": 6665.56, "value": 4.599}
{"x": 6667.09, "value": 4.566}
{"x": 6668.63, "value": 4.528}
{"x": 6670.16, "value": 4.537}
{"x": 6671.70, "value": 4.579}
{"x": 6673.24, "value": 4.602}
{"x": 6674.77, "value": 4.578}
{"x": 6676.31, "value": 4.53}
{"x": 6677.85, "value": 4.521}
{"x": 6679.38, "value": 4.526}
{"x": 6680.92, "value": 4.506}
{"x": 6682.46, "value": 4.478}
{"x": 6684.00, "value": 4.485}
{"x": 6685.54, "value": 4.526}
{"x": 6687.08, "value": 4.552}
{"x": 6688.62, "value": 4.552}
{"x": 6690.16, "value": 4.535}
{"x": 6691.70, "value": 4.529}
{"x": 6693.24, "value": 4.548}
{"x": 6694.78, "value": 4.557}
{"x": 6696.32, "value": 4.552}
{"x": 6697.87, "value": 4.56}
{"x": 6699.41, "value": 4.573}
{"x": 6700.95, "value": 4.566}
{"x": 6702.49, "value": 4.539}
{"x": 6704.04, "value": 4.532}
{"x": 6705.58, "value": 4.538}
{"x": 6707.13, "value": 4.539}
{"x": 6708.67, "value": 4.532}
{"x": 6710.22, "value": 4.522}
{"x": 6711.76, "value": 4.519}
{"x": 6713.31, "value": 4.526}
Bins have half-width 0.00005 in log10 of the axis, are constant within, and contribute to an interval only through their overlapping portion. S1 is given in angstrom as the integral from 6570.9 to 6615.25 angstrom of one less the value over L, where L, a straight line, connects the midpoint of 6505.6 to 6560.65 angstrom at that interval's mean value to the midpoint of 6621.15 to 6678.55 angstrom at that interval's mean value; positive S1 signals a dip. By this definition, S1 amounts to 0.8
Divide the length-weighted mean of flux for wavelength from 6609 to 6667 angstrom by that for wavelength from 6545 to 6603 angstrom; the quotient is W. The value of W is 1.05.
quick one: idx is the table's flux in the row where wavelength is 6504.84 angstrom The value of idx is 4.613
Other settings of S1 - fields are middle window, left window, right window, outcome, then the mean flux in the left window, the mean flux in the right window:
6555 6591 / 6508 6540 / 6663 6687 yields 3.2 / 4.7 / 4.55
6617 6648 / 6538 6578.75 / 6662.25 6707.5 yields -1.0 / 4.3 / 4.55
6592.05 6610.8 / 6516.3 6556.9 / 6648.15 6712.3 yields 0.1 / 4.66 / 4.55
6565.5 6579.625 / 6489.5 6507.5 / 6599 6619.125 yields 2.2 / 4.64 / 4.61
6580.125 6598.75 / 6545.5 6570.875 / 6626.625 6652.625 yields -1.0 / 4.2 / 4.56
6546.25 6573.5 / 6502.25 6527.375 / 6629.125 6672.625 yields 2.9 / 4.69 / 4.57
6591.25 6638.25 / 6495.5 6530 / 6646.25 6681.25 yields -0.1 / 4.67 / 4.56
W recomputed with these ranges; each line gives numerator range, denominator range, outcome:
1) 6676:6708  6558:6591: 1.08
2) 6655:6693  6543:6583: 1.07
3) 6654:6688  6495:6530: 0.98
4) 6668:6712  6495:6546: 0.97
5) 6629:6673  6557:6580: 1.13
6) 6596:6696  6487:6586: 1.01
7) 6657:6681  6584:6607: 1.00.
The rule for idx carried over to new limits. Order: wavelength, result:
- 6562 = 4.282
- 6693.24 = 4.548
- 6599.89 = 4.499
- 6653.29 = 4.566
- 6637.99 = 4.56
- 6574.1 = 4.251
